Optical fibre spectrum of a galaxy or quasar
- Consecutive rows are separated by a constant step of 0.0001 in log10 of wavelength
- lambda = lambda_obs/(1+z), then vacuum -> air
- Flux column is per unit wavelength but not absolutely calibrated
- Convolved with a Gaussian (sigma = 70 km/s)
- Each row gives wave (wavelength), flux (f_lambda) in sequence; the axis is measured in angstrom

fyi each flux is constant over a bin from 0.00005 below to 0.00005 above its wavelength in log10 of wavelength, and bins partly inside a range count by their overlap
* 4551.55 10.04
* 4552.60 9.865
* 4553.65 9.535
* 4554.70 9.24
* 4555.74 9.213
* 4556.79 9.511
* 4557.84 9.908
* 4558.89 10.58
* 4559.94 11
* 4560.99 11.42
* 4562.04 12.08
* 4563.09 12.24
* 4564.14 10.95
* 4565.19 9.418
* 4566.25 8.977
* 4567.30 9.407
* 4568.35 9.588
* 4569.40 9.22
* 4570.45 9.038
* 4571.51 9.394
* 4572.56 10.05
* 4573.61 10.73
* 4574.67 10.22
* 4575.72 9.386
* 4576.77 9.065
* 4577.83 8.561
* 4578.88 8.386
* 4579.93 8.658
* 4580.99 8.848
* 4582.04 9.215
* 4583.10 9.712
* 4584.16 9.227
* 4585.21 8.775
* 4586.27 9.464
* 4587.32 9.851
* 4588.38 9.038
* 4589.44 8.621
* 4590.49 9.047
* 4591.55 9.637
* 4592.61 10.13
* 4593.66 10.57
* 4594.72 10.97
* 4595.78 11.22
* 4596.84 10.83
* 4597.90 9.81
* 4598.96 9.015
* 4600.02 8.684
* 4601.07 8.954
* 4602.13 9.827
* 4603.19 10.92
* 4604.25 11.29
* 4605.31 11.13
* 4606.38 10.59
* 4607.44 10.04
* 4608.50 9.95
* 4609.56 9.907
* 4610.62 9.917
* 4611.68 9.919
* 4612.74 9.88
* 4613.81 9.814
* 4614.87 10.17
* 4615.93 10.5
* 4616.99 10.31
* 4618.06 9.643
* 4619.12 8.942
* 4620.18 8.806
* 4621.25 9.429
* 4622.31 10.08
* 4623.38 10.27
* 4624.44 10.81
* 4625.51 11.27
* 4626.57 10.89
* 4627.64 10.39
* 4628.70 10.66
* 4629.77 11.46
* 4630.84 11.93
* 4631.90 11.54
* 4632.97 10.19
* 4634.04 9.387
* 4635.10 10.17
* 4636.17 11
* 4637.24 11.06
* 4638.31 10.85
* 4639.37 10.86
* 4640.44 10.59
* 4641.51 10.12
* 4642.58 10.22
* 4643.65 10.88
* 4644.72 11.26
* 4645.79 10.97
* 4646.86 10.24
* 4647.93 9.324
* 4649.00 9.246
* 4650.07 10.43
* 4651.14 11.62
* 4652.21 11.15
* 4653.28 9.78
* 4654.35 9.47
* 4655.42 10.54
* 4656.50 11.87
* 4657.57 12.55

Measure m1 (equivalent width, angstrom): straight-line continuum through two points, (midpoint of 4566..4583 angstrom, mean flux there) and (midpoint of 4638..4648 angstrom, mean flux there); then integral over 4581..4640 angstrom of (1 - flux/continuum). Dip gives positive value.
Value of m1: -0.8 angstrom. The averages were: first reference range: 9.31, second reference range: 10.6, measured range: 10.1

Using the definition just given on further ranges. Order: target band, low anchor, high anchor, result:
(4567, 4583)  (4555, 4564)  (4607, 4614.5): 1.8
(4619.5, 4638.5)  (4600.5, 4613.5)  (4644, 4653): -0.3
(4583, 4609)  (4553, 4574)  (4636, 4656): 0.9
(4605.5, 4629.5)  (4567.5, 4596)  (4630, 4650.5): 0.0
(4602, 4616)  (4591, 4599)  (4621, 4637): 0.3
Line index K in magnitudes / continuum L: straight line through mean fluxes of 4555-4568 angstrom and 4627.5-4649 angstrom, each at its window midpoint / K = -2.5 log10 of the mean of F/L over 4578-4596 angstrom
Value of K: 0.11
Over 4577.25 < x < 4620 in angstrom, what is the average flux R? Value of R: 9.74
